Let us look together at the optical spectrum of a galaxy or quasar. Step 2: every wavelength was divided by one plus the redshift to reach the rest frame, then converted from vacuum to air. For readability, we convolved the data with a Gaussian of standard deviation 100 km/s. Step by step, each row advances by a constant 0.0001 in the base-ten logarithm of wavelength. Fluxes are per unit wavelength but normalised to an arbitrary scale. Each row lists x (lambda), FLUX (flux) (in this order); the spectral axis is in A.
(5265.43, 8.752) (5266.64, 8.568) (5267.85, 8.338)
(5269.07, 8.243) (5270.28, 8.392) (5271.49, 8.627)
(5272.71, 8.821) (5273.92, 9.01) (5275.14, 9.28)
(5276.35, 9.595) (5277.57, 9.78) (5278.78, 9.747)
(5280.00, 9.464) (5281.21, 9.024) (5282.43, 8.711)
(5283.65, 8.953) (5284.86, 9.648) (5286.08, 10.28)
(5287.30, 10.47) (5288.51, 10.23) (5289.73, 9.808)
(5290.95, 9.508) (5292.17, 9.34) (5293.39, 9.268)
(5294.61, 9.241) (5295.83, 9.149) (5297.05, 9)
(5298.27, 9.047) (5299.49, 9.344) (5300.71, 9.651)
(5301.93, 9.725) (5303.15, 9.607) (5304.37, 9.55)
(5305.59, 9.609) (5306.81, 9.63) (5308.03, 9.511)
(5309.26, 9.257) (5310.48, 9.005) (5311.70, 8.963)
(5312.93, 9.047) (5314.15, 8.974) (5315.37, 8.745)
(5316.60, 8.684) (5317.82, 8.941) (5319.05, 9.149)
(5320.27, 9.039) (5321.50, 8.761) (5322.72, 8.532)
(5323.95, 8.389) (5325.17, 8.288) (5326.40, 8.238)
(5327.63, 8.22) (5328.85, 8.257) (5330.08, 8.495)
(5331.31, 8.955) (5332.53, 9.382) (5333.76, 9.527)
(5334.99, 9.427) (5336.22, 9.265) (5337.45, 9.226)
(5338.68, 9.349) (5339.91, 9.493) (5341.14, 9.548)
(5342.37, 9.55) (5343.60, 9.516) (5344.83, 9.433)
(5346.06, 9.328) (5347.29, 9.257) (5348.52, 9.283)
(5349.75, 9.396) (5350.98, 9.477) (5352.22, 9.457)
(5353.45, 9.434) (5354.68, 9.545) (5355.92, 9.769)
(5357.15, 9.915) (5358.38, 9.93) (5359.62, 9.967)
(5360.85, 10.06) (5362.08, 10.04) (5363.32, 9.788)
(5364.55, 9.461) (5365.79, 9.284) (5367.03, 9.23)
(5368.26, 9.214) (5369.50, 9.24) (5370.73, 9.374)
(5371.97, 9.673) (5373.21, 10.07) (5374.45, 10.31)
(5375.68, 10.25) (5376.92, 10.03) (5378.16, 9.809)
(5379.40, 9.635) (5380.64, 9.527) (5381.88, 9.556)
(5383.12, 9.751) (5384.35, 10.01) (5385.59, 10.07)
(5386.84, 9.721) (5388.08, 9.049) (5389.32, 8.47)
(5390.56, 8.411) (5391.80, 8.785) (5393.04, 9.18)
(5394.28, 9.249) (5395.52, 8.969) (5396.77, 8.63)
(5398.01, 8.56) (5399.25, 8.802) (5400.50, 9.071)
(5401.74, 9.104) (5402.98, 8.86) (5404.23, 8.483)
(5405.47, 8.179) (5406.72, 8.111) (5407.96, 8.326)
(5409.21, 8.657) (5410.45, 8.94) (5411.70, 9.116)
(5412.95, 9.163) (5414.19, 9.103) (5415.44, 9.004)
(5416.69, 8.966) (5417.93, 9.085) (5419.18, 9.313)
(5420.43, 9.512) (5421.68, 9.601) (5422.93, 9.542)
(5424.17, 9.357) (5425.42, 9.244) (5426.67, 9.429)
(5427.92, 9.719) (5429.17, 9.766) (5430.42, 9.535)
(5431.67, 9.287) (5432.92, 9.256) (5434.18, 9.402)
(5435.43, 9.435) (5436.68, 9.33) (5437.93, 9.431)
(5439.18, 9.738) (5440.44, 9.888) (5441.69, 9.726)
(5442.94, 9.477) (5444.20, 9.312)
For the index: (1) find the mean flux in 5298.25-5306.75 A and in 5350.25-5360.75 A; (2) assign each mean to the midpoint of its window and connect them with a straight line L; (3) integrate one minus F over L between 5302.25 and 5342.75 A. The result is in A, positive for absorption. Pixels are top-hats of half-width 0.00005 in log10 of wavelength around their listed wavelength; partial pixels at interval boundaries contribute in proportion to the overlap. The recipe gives 2.3 A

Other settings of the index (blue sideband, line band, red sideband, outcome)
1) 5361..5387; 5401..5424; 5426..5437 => 1.4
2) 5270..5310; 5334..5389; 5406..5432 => -1.9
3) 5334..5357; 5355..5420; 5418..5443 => 1.2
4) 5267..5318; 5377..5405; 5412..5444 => 0.6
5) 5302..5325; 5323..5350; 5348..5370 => 0.8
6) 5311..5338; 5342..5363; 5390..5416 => -1.9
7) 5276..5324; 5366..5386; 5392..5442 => -1.1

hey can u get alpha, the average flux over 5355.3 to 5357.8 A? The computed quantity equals 9.86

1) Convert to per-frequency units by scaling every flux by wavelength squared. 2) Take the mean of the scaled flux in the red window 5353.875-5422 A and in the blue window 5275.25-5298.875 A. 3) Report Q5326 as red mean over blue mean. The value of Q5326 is 1.0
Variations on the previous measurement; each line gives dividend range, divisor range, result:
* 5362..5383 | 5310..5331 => 1.13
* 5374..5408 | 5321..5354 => 1.03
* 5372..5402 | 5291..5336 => 1.06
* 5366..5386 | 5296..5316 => 1.07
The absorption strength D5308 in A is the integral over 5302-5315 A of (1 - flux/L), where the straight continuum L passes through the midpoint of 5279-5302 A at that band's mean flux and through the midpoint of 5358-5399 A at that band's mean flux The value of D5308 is 0.2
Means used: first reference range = 9.46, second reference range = 9.48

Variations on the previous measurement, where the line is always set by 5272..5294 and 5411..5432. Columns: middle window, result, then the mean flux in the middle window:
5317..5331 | 1.3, 8.58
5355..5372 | -0.4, 9.64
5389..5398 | 0.5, 8.81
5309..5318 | 0.5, 8.94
